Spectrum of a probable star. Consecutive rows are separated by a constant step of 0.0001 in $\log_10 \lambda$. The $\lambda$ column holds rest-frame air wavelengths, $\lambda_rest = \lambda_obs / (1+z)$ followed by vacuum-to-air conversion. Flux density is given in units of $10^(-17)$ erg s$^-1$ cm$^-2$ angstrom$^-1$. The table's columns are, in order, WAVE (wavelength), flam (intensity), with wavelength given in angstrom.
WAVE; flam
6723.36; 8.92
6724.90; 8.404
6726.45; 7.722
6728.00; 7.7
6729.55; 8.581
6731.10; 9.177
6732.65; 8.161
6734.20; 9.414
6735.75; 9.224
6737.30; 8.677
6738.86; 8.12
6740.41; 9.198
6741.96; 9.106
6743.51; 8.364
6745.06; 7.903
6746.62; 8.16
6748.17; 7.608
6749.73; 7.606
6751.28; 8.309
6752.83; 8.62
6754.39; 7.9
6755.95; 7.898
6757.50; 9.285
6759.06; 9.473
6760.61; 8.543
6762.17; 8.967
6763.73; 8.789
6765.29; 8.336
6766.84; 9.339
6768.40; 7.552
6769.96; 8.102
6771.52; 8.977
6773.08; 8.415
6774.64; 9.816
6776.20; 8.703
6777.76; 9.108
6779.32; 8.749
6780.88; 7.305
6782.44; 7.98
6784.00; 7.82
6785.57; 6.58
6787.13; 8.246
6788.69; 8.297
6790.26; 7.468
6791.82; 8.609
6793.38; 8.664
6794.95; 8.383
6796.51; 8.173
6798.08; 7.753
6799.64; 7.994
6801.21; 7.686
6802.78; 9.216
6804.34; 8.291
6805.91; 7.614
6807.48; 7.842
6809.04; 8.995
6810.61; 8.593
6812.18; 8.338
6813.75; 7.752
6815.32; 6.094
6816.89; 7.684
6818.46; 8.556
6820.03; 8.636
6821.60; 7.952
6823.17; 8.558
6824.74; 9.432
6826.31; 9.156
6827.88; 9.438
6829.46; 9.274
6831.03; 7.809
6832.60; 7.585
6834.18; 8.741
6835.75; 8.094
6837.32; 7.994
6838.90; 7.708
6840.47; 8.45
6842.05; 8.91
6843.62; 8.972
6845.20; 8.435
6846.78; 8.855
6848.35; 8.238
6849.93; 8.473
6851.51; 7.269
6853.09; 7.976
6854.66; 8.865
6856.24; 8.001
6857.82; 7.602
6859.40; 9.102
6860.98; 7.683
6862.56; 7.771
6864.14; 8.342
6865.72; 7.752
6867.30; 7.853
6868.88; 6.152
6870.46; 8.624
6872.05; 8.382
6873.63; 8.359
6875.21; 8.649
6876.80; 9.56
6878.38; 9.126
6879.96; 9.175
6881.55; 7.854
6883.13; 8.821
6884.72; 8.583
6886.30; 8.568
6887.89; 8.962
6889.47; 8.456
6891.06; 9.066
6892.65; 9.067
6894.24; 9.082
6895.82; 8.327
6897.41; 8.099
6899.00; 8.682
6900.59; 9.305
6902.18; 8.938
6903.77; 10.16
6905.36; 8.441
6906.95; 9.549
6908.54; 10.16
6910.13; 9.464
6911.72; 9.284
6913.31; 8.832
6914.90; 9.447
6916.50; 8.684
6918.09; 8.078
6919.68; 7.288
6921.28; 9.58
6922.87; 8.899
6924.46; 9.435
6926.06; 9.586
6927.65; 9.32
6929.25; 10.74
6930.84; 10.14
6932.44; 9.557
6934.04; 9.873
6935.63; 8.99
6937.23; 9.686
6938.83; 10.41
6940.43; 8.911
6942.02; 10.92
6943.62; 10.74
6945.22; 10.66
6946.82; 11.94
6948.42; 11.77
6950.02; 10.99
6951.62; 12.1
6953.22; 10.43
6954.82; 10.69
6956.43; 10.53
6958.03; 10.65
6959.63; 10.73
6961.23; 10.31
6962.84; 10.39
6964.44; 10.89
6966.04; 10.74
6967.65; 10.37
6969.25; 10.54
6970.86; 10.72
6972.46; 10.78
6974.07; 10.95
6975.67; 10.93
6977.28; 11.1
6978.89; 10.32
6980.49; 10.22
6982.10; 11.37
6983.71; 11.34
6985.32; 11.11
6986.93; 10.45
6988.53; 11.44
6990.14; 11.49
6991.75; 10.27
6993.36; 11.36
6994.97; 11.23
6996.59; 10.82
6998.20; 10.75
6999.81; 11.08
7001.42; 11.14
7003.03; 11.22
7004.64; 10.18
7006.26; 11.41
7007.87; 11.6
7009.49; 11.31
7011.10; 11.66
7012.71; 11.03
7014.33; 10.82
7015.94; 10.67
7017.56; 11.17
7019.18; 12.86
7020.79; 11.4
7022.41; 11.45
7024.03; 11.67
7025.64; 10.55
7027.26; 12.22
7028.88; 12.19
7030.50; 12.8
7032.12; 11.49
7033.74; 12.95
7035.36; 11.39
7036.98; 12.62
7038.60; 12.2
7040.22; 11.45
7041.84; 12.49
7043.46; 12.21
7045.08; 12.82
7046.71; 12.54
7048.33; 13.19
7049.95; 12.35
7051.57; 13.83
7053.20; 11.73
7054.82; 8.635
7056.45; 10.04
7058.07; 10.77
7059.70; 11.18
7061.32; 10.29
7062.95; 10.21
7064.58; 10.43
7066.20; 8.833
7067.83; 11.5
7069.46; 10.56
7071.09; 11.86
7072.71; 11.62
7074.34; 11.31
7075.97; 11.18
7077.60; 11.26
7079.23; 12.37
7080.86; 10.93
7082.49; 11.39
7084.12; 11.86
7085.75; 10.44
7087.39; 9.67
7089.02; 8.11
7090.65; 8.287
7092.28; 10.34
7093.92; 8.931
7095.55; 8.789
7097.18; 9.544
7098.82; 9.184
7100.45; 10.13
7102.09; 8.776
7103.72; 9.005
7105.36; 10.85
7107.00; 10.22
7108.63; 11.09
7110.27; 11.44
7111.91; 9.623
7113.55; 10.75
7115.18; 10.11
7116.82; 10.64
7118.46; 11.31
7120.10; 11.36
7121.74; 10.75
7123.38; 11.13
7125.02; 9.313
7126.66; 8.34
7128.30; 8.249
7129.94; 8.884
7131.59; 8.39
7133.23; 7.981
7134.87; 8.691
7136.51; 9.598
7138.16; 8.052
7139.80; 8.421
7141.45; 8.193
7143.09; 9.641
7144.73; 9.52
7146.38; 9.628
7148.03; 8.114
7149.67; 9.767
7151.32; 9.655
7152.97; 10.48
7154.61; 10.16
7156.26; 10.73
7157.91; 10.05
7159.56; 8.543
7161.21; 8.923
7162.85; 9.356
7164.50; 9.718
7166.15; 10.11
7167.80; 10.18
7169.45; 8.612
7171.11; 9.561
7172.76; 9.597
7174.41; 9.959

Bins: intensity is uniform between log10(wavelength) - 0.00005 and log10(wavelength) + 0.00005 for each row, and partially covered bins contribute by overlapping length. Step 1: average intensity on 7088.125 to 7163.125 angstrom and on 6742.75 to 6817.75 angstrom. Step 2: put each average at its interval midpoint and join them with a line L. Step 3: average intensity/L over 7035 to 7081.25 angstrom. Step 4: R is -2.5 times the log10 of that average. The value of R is -0.23 mag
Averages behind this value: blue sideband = 8.25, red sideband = 9.55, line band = 11.4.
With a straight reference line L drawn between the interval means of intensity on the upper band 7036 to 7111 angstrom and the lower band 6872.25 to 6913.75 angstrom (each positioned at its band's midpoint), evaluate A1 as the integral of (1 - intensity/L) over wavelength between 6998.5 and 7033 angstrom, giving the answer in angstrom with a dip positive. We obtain -4.01 angstrom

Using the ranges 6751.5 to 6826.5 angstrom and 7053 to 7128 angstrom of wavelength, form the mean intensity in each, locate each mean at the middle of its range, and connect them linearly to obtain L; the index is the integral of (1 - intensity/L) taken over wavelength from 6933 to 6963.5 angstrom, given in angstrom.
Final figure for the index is -3.81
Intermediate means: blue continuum 8.33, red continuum 10.3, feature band 10.6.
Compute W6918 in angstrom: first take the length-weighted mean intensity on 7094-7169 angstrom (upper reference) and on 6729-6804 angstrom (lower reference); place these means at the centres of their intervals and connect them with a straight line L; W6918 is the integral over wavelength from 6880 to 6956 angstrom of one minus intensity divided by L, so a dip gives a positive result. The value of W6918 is -4.9 angstrom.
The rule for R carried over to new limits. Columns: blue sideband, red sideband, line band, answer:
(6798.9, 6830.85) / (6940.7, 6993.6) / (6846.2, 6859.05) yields 0.10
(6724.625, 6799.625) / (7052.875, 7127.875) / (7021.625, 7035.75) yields -0.19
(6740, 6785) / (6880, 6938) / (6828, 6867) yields 0.07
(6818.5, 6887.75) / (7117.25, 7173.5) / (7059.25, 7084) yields -0.20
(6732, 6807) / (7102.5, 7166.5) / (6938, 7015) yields -0.19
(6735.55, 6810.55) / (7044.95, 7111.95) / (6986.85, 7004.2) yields -0.11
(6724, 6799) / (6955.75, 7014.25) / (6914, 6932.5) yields 0.11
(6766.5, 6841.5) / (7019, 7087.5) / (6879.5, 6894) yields 0.08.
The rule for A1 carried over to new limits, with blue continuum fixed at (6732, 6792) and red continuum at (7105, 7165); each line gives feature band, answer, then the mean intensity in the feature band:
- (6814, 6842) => 1.1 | 8.31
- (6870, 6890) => 0.2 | 8.71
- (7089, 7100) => 0.5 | 9.13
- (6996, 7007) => -2.1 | 10.9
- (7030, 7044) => -4.2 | 12.2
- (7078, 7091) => -1.4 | 10.5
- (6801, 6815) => 0.6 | 8.21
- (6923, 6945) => -2.1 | 9.86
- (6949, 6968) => -3.5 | 10.8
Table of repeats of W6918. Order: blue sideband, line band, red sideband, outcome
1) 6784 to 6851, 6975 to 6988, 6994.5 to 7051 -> 0.2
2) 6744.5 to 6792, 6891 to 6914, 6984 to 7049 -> 2.2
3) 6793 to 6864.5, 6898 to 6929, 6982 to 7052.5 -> 2.1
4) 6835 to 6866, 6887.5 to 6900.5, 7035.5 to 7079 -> 0.2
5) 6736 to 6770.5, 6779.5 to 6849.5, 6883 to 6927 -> 3.5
